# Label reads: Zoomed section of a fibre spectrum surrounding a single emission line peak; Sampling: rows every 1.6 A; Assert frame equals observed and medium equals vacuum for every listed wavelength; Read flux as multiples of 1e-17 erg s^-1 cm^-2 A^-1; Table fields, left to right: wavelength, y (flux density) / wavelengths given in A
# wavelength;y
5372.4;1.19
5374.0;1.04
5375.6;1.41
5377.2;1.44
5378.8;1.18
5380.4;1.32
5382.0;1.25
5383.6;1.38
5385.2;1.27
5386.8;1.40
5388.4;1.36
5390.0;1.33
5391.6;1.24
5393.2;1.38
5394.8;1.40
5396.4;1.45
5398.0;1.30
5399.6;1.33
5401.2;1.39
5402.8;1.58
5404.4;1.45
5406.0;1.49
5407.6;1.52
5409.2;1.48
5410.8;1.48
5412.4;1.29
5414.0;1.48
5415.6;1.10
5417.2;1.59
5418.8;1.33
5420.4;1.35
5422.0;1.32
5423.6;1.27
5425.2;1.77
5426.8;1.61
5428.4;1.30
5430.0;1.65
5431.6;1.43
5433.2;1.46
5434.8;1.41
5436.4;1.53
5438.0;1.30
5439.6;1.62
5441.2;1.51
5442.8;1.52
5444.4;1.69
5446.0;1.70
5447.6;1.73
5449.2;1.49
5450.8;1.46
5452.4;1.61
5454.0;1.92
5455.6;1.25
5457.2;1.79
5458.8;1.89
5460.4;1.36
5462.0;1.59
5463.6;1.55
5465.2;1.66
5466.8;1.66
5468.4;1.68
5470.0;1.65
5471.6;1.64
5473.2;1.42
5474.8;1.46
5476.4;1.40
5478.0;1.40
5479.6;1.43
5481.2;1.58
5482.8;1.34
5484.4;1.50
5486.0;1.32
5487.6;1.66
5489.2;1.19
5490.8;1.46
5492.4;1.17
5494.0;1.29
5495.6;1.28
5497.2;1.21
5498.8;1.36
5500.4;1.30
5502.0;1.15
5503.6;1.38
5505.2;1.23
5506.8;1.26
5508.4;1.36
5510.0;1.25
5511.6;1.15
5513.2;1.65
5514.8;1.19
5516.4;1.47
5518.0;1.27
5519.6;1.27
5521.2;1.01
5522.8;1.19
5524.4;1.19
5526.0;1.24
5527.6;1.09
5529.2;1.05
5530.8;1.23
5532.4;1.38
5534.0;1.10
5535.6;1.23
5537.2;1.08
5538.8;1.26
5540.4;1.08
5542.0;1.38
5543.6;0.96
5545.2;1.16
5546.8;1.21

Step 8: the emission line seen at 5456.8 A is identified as C III] 1909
